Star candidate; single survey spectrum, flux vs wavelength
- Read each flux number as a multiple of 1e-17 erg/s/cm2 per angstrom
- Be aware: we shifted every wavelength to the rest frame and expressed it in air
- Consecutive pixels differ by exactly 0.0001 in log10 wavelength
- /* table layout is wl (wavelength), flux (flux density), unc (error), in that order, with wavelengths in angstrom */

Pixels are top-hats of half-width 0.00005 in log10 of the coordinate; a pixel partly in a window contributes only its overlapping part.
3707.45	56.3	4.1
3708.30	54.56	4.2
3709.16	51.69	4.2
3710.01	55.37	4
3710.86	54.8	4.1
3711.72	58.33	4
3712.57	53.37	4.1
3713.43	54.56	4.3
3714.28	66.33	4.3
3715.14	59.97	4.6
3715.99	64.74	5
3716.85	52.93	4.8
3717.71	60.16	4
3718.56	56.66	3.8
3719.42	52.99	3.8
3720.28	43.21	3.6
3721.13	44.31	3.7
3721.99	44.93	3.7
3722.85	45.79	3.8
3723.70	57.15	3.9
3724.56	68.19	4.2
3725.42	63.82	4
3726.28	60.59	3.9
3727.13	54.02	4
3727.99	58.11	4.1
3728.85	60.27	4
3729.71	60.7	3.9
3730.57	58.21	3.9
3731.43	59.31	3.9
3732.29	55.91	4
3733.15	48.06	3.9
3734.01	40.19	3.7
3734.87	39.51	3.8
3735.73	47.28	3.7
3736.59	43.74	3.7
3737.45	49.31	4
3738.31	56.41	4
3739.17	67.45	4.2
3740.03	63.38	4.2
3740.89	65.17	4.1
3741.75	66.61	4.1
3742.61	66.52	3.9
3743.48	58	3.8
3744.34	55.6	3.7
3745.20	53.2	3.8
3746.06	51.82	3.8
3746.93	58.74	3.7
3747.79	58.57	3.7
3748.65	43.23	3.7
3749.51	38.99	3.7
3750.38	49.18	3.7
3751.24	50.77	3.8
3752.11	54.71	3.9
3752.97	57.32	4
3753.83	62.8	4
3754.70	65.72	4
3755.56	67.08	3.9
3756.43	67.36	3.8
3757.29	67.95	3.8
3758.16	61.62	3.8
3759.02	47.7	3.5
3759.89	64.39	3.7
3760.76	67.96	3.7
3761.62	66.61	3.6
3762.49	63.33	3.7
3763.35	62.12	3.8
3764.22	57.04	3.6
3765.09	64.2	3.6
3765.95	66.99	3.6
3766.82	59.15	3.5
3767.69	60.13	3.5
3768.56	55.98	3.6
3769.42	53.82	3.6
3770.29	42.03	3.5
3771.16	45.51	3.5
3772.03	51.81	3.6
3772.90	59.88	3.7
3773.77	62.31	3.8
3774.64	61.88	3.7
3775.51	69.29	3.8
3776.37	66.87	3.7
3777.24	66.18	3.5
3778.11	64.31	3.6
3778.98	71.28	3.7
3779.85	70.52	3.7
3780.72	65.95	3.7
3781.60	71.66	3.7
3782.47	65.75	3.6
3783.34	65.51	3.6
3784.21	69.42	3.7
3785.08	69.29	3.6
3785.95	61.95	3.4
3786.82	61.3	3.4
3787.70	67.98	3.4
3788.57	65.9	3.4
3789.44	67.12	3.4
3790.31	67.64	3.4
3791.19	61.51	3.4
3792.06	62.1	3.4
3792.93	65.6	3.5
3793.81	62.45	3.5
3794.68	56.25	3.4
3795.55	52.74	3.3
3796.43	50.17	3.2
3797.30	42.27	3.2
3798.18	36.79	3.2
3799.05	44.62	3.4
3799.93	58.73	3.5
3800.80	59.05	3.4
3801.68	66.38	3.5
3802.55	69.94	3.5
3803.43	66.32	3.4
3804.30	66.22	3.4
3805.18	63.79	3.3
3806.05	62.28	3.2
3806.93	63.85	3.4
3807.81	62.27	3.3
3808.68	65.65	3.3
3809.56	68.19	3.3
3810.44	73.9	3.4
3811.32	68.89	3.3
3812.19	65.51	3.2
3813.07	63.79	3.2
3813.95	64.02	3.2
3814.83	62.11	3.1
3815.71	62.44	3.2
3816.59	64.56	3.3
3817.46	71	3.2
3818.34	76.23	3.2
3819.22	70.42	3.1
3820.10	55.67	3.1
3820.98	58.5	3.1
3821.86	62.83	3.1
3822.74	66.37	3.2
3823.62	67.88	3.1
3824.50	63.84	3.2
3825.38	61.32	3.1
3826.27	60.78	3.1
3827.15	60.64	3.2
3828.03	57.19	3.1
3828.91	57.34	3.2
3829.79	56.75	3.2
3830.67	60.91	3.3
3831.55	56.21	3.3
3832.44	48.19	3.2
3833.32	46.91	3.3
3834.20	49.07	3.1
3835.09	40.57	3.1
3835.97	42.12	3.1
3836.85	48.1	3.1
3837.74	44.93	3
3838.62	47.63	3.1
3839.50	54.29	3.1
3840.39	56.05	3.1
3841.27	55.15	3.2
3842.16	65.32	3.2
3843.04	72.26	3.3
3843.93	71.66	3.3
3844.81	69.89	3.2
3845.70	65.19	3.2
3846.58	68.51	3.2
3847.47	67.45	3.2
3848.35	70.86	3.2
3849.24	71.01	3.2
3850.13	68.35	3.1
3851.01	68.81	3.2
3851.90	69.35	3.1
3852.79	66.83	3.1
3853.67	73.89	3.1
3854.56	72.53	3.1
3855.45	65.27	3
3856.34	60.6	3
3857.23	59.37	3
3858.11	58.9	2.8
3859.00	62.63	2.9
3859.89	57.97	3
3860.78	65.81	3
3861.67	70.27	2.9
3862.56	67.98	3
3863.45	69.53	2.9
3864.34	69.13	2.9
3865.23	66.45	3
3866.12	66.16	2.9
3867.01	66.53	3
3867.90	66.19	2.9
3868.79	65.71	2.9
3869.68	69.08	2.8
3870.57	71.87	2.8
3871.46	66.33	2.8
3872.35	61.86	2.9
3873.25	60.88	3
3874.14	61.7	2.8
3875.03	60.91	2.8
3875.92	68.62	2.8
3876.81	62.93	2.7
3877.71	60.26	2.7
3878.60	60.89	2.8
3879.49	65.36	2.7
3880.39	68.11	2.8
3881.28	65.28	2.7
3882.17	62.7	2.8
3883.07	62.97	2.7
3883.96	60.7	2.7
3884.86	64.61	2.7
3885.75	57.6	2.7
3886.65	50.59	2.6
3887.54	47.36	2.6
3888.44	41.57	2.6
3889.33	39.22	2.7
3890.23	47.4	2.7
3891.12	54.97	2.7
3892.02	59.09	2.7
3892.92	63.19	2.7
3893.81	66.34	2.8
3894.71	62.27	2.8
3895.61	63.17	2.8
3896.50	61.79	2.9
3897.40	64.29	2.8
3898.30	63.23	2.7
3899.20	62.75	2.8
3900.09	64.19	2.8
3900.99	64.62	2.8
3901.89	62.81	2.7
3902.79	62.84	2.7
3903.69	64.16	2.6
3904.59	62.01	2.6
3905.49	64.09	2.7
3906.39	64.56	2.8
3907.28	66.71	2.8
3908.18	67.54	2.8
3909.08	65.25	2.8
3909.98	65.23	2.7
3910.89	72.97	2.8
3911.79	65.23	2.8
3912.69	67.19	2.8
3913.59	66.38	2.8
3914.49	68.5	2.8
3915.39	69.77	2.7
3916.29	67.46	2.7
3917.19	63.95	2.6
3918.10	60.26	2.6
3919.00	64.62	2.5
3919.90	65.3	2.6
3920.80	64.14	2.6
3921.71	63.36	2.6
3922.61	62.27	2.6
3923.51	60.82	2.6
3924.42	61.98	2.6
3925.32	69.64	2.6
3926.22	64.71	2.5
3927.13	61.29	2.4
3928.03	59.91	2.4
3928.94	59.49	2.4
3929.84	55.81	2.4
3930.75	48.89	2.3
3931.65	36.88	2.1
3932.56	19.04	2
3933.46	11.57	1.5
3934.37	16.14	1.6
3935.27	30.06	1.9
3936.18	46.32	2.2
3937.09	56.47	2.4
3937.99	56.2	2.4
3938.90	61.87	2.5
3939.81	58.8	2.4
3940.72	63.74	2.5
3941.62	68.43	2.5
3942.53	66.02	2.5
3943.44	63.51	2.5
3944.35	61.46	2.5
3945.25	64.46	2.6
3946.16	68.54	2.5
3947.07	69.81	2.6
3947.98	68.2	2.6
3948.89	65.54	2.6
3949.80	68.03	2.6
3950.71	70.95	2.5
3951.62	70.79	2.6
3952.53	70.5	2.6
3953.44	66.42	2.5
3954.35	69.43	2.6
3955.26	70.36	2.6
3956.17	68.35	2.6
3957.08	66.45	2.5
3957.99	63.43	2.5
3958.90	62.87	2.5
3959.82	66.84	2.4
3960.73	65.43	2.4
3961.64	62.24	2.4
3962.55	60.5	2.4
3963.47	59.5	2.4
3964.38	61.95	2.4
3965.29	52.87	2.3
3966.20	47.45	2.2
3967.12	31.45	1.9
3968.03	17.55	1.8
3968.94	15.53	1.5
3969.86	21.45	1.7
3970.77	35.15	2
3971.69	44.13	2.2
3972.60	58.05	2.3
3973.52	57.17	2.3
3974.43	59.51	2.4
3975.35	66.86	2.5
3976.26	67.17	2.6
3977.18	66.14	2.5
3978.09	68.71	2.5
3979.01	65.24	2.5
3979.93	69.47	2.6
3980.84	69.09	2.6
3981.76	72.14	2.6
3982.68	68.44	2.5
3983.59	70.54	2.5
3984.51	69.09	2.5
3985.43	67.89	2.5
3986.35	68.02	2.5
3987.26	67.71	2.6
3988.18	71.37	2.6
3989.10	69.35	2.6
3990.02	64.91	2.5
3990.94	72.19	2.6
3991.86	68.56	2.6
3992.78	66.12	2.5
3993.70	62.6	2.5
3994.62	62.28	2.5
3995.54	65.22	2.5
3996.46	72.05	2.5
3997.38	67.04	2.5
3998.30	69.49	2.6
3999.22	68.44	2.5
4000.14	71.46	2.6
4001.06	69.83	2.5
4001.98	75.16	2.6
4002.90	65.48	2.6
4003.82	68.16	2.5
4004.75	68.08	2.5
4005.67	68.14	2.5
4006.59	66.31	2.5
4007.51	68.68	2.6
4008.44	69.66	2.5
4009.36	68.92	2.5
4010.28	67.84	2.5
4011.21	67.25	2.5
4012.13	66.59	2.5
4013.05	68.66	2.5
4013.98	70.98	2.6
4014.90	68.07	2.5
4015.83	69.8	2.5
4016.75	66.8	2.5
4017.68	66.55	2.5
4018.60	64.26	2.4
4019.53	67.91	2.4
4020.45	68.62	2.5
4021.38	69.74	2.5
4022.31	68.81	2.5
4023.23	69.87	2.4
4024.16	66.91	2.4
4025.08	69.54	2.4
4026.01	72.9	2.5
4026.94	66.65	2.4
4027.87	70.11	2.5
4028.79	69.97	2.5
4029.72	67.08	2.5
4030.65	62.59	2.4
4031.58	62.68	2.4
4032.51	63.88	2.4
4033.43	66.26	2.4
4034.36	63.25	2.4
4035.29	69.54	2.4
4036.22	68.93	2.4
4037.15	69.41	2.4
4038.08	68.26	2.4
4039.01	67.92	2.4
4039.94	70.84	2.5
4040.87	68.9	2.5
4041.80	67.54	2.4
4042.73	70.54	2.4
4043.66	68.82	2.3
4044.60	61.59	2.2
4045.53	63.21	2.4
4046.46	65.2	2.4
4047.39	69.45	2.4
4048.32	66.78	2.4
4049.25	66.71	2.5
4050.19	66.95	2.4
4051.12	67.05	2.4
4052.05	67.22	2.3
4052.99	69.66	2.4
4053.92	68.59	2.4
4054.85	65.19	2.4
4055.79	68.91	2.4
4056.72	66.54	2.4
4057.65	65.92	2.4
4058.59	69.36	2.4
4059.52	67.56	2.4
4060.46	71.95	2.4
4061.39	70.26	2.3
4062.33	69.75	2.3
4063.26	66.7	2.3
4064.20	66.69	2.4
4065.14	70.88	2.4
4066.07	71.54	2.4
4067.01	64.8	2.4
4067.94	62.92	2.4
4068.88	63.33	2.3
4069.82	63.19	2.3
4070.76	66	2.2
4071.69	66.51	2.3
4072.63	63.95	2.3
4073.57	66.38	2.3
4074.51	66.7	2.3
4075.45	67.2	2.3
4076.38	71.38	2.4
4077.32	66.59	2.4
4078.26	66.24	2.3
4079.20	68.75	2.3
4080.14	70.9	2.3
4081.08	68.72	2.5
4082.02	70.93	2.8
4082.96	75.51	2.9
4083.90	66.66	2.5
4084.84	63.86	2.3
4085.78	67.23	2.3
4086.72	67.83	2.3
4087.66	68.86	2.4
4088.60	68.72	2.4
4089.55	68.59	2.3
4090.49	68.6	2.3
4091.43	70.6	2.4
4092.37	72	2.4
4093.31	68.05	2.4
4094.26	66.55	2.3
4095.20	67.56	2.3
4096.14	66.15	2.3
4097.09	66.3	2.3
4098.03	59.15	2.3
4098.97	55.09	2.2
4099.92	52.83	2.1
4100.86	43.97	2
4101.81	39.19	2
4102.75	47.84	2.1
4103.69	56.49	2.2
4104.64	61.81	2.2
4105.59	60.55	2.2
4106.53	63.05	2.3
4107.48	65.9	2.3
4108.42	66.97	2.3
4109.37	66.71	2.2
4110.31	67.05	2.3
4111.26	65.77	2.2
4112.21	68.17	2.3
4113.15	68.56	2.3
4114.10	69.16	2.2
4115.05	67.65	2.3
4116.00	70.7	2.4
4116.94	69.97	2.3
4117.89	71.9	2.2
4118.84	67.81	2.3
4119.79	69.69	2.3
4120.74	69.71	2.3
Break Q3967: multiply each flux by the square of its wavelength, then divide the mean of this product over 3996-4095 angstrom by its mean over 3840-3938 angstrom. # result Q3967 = 1.2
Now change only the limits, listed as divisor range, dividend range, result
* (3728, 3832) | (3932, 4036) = 1.15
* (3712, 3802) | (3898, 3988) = 1.13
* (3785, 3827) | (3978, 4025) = 1.21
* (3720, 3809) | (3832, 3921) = 1.12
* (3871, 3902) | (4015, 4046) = 1.21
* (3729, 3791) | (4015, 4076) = 1.31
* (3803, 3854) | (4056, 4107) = 1.19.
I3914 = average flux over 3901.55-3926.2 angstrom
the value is 65.2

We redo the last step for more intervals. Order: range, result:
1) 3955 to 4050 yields 64.6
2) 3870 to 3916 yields 62.3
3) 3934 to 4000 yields 61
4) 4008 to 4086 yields 67.7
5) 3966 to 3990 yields 57.4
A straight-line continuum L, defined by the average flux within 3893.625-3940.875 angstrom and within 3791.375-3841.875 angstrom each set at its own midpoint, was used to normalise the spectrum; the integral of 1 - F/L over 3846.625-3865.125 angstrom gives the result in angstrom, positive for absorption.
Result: -2.4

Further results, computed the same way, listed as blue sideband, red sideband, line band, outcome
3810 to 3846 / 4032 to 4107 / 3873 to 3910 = 0.4 angstrom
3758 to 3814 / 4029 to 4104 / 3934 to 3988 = 4.1 angstrom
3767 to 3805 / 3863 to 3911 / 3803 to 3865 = -1.1 angstrom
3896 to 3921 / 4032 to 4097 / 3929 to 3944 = 4.0 angstrom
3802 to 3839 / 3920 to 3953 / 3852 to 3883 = -3.1 angstrom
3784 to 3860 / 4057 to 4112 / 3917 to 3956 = 2.8 angstrom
